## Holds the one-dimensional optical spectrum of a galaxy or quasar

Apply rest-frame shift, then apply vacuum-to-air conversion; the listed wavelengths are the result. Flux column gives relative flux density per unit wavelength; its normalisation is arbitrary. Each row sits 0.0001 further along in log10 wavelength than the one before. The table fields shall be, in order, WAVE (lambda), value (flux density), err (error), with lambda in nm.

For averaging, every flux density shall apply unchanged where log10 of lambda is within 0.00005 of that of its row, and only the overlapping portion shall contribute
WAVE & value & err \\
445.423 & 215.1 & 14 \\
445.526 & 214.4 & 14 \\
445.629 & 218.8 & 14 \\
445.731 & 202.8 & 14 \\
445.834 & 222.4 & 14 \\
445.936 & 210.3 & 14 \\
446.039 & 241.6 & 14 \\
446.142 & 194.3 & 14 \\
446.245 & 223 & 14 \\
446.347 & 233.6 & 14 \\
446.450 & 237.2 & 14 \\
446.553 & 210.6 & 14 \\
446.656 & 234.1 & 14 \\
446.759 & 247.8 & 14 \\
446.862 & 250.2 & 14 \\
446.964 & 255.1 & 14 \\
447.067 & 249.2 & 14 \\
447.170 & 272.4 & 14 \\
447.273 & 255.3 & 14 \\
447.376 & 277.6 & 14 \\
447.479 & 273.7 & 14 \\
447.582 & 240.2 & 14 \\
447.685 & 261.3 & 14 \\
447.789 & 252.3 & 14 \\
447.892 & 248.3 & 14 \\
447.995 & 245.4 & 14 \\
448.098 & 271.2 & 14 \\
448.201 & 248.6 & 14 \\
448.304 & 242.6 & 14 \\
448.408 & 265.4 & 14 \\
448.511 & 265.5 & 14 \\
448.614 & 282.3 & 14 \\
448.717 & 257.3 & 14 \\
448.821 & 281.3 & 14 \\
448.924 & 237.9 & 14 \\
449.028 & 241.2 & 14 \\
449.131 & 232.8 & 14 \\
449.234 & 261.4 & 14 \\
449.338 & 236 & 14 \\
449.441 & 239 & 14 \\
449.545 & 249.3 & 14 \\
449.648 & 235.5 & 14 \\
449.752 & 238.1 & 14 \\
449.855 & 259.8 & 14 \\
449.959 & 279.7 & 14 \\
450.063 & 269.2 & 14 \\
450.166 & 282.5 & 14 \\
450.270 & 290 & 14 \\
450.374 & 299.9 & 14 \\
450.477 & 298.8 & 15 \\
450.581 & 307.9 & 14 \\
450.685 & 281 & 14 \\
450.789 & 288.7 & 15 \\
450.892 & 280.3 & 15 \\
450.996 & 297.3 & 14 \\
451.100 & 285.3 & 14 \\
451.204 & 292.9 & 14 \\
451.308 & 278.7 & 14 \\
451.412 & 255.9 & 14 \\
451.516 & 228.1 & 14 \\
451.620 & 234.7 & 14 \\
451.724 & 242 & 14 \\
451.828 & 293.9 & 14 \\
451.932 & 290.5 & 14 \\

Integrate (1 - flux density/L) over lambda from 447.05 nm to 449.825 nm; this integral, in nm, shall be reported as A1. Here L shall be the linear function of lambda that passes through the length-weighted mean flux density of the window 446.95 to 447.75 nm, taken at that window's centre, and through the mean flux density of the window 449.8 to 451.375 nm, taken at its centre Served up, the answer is 0.15 nm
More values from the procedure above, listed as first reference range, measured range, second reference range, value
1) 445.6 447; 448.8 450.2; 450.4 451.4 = 0.09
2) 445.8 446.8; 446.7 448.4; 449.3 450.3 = -0.14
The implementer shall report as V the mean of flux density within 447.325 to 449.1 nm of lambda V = 258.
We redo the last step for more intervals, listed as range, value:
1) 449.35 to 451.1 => 274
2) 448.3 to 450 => 253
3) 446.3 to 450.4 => 255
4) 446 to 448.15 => 246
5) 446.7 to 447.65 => 258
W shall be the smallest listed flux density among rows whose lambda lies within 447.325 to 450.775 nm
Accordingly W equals 232.8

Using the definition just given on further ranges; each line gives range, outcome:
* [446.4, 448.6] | 210.6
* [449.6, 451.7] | 228.1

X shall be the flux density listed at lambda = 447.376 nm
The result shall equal 277.6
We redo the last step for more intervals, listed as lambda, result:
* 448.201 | 248.6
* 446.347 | 233.6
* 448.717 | 257.3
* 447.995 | 245.4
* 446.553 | 210.6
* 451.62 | 234.7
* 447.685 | 261.3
